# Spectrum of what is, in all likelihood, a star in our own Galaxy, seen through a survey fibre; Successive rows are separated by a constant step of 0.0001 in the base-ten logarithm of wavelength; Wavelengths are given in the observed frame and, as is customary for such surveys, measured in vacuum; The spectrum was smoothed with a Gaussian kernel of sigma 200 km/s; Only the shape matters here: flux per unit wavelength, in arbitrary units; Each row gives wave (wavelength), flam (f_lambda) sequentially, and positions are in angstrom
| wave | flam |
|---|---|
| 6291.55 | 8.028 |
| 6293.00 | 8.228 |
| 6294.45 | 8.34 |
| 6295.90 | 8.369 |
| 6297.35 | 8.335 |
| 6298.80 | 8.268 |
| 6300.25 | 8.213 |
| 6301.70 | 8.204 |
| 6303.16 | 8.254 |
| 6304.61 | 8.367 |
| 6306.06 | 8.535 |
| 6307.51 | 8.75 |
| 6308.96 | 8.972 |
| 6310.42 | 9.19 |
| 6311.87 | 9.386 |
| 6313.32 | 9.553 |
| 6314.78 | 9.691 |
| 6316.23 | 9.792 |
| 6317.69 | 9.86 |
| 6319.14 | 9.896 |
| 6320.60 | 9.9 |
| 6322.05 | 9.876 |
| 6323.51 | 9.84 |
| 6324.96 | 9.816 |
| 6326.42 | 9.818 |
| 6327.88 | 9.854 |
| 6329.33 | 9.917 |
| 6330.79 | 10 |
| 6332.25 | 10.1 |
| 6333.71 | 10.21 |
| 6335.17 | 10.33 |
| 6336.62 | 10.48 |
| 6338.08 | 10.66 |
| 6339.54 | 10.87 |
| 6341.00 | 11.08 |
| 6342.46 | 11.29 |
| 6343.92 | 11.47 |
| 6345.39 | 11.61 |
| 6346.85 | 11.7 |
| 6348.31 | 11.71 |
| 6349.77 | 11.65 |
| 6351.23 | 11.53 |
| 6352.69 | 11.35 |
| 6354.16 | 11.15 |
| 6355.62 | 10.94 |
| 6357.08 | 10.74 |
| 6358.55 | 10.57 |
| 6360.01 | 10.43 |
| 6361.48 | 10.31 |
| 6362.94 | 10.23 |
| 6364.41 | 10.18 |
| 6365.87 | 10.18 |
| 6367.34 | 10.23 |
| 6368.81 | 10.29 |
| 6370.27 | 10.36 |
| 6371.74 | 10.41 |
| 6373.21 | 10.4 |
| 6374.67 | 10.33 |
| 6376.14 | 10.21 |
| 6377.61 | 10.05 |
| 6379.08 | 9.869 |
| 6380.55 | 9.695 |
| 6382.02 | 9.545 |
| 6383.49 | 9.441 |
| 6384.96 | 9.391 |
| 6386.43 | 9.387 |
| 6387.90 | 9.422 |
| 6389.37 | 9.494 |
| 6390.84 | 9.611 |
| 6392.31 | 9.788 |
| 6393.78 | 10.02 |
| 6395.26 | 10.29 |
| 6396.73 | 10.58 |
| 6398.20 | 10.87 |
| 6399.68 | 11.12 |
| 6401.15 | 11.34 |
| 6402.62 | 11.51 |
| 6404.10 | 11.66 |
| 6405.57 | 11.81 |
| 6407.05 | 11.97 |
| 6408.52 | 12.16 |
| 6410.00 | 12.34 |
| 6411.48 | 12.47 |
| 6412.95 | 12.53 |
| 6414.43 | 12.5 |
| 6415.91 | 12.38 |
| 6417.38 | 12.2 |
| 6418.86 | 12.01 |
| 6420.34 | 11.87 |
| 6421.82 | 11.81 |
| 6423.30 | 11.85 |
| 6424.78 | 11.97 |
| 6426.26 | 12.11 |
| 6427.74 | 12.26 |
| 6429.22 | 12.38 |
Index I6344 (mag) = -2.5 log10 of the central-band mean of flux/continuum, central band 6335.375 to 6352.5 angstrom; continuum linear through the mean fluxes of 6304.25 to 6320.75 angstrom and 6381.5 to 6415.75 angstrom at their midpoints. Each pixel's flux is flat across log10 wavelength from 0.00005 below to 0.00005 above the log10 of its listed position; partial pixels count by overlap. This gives -0.14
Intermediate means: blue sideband 9.33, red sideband 10.9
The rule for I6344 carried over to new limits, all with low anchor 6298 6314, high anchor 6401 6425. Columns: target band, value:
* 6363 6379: 0.05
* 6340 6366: -0.09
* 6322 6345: -0.09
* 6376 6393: 0.16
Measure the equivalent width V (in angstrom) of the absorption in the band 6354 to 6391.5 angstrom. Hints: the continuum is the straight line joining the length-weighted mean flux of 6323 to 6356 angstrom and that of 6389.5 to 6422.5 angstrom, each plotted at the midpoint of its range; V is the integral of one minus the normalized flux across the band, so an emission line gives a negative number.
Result 3.4 angstrom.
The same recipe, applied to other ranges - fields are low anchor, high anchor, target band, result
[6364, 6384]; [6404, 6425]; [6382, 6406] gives 1.71 angstrom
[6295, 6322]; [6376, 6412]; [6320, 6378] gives -4.95 angstrom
